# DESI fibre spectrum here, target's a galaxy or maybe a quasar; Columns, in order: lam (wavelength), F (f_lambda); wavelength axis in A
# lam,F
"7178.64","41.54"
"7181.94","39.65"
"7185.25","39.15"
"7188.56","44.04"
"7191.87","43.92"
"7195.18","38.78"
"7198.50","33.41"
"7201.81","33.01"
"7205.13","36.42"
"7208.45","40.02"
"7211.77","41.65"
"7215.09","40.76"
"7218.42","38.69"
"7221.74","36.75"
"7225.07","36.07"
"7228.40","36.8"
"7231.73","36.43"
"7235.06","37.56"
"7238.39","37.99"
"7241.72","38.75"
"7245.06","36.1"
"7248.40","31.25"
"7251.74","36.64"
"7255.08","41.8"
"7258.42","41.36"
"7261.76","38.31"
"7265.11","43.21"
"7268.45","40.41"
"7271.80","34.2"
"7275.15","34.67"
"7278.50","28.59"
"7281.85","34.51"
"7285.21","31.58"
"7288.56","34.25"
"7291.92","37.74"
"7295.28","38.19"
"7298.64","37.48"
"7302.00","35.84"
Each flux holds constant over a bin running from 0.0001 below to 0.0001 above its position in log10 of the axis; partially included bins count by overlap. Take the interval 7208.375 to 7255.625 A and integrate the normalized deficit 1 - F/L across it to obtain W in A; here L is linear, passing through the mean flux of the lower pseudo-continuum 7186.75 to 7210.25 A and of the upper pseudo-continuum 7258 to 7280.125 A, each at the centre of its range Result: 0.2 A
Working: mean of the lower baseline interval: 38.5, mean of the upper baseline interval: 37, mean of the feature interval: 37.6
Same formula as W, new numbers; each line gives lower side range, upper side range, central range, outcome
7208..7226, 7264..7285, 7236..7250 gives 0.49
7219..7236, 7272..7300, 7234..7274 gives -2.58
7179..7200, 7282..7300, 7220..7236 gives 0.69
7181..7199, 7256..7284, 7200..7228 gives 1.00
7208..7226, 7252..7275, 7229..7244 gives 0.62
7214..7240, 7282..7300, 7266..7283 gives 0.62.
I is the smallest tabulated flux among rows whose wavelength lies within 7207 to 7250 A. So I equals 31.25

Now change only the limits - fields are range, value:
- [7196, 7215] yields 33.01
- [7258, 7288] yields 28.59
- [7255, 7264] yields 38.31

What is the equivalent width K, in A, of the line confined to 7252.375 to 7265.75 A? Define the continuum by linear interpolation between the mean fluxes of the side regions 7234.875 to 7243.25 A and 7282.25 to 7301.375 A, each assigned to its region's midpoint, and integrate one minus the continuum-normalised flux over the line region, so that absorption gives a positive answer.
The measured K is -1.21 A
